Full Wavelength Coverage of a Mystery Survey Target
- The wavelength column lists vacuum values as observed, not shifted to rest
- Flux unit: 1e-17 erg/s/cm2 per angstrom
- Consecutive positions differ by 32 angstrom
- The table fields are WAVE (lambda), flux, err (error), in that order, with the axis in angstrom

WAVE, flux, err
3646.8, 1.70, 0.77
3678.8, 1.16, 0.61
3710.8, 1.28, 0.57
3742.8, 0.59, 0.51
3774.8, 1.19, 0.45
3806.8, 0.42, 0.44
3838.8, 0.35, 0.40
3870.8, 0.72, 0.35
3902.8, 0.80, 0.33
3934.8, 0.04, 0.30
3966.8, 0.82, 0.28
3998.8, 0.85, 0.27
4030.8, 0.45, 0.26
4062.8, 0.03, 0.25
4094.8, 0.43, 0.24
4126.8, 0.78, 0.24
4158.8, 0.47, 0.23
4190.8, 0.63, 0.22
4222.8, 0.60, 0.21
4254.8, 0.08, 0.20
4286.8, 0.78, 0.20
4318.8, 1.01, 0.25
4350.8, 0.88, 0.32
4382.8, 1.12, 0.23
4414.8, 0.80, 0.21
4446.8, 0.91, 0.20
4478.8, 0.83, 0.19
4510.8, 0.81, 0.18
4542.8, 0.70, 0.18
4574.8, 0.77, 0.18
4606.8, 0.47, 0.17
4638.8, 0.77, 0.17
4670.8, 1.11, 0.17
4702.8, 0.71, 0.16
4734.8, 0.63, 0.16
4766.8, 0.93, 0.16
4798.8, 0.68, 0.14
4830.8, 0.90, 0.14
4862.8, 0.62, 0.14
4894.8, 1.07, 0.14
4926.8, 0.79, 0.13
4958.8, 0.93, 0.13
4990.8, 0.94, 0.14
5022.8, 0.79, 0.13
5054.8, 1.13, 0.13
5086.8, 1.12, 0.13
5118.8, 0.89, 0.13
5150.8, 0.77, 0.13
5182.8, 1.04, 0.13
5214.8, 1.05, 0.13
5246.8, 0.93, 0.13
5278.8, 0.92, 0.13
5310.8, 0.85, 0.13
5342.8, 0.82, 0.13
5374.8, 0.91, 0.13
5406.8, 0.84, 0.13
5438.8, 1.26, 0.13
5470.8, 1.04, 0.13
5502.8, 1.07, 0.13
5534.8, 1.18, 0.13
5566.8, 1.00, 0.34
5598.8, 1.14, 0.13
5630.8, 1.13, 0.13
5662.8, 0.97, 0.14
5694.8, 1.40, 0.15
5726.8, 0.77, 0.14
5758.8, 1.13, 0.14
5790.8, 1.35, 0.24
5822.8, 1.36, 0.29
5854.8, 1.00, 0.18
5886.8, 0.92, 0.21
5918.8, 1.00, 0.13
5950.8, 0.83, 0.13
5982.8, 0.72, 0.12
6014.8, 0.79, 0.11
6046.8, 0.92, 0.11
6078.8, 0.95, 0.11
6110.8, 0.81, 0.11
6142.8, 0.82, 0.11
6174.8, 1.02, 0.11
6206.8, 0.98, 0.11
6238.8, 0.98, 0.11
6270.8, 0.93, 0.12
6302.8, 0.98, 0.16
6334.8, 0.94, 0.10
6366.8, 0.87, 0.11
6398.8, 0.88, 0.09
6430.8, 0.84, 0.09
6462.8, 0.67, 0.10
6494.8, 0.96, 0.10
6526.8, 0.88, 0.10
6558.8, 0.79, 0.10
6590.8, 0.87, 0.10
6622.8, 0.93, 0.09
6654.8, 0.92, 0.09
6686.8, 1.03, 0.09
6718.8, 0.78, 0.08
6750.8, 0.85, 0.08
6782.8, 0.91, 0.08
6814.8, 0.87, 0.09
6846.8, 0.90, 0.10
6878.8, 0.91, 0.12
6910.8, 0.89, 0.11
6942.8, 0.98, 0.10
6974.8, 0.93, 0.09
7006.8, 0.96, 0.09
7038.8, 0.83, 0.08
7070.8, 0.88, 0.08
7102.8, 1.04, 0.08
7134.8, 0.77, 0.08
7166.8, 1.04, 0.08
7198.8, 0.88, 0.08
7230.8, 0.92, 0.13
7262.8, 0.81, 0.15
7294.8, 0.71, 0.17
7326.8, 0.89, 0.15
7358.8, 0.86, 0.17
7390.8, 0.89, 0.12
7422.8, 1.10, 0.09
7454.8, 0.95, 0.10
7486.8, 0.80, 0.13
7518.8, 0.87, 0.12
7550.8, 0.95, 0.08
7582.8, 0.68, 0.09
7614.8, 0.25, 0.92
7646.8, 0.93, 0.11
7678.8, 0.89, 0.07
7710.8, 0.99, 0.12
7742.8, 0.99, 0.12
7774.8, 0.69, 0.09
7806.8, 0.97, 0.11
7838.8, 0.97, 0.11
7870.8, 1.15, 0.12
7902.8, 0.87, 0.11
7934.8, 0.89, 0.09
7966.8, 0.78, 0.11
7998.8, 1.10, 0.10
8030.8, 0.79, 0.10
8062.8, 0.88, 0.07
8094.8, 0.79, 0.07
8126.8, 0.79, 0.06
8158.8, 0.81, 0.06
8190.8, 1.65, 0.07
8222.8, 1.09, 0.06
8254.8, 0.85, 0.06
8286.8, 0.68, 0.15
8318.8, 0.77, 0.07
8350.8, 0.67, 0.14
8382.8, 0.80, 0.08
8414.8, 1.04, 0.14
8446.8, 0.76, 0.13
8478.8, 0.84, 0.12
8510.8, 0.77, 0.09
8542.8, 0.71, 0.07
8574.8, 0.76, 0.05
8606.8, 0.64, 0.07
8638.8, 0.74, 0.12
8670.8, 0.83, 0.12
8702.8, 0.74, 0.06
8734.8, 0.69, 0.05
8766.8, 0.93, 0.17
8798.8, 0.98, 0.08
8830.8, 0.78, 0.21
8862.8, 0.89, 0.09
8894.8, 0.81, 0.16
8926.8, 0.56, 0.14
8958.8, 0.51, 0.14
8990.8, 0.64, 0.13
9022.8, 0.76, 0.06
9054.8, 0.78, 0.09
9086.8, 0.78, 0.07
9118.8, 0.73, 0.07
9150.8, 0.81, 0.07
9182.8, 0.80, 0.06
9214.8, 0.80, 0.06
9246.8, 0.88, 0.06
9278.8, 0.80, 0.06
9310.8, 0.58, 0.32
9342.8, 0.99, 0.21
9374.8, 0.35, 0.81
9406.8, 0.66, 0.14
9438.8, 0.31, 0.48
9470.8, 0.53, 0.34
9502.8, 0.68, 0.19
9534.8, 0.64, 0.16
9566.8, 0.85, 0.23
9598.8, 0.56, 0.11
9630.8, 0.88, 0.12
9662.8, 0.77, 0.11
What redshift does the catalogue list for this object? 0.250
